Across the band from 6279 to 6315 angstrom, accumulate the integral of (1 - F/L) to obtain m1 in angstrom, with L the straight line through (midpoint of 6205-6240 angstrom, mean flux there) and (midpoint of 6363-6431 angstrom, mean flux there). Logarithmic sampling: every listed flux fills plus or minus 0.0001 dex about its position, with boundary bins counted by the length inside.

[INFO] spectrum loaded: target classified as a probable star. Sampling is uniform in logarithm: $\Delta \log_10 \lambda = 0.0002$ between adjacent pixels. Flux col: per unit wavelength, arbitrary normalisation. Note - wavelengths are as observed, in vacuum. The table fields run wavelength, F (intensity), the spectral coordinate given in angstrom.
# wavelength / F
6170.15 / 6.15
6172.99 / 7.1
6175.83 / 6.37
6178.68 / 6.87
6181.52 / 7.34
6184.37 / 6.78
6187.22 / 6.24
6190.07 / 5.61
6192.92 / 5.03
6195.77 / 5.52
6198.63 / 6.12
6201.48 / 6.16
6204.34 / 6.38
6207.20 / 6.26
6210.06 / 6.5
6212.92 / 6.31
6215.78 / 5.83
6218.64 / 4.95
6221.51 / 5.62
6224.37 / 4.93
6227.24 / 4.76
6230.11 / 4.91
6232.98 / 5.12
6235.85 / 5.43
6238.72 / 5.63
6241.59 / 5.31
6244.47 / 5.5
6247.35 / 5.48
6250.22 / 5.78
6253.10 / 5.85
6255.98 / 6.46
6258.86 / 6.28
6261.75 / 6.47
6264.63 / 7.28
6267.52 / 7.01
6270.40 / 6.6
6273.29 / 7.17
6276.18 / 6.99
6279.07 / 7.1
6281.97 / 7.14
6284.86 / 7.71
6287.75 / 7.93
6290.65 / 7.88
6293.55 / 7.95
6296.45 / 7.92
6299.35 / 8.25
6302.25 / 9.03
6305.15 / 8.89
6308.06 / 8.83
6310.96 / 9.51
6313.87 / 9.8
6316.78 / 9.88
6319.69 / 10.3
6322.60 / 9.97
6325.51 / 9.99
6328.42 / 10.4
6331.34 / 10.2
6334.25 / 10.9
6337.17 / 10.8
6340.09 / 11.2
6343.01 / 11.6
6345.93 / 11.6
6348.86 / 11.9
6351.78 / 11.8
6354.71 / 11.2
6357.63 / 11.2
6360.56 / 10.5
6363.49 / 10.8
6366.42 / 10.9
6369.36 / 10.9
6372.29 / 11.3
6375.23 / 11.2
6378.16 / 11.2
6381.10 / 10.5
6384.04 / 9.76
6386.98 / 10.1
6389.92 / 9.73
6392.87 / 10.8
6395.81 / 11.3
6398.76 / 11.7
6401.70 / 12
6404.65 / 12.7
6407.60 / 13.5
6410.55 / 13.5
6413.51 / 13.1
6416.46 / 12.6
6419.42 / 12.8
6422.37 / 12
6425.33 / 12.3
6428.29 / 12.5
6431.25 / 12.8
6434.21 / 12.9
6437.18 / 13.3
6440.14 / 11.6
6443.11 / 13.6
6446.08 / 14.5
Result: -0.8 angstrom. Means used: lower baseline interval 5.54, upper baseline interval 11.7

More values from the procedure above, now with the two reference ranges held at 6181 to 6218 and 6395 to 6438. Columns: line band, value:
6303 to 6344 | -1.2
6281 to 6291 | 1.2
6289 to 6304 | 1.3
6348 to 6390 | 1.0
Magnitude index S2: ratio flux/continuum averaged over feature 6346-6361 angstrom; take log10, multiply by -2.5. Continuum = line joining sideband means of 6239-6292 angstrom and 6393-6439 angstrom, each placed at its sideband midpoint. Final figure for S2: -0.13 mag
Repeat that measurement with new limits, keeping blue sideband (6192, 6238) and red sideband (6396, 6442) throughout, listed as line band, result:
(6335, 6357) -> -0.133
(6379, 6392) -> 0.134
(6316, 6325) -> -0.094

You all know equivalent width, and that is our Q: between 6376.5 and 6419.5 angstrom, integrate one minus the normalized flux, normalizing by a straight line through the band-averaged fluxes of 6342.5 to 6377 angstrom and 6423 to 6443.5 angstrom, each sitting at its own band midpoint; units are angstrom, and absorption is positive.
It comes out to 1.2 angstrom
